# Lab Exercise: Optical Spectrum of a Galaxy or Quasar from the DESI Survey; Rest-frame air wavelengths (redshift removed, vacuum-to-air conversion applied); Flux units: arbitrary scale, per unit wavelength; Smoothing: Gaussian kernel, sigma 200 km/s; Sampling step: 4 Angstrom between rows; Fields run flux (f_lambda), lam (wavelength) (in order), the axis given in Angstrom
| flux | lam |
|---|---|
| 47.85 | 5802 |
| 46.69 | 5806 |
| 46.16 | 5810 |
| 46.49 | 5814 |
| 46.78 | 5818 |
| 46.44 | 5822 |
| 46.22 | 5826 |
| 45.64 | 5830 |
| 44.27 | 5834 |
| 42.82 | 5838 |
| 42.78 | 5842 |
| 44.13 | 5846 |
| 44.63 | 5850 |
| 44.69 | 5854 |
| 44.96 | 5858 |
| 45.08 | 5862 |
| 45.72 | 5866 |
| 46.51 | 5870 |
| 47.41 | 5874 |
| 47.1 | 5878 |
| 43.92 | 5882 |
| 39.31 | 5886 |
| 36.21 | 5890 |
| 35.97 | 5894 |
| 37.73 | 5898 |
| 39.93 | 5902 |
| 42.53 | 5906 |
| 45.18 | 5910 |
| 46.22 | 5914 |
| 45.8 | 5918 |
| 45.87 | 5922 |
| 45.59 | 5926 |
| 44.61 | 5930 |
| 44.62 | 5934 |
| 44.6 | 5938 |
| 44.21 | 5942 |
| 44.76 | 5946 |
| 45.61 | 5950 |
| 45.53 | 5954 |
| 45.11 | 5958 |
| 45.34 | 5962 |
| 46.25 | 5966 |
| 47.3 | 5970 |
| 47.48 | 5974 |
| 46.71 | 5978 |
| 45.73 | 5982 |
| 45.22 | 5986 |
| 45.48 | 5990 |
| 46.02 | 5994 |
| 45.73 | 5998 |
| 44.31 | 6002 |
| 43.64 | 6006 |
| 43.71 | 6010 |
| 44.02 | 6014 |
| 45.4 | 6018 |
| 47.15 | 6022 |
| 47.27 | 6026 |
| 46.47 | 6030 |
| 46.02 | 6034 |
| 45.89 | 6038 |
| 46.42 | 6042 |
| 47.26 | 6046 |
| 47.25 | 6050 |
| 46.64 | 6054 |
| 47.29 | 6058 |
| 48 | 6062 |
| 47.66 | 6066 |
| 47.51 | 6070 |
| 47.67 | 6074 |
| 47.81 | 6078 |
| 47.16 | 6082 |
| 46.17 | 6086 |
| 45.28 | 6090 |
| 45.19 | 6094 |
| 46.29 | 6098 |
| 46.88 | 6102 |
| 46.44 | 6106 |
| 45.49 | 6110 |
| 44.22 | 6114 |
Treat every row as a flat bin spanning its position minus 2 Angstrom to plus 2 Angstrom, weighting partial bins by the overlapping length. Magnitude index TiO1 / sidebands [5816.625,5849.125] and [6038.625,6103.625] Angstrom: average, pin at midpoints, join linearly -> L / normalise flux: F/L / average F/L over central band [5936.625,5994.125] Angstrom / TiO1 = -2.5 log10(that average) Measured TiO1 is 0.01 mag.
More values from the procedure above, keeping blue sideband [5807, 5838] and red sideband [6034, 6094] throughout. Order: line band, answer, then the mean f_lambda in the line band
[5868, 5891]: 0.057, 43.7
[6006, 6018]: 0.062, 44.1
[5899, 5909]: 0.122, 41.3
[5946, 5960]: 0.026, 45.3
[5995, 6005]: 0.039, 45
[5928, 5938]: 0.041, 44.6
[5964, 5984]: -0.004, 46.7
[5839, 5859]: 0.044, 44.1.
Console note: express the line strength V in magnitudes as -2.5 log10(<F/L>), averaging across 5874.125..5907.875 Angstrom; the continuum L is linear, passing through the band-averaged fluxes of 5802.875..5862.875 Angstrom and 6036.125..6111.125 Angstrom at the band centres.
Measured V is 0.12 mag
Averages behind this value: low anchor 45.2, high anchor 46.8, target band 40.7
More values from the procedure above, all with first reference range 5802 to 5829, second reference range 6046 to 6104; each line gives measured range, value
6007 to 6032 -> 0.03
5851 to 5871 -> 0.03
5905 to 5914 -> 0.05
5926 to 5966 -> 0.04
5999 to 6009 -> 0.06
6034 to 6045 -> 0.01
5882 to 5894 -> 0.21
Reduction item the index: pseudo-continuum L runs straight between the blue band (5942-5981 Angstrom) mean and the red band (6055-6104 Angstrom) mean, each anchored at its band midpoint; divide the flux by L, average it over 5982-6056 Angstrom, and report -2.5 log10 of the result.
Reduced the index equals 0.01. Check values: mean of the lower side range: 45.9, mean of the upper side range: 46.9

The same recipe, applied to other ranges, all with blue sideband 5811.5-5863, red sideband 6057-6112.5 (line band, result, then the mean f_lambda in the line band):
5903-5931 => 0.01 mag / 44.9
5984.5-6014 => 0.03 mag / 44.8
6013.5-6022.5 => 0.02 mag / 45.5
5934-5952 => 0.02 mag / 44.8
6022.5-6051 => -0.01 mag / 46.7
